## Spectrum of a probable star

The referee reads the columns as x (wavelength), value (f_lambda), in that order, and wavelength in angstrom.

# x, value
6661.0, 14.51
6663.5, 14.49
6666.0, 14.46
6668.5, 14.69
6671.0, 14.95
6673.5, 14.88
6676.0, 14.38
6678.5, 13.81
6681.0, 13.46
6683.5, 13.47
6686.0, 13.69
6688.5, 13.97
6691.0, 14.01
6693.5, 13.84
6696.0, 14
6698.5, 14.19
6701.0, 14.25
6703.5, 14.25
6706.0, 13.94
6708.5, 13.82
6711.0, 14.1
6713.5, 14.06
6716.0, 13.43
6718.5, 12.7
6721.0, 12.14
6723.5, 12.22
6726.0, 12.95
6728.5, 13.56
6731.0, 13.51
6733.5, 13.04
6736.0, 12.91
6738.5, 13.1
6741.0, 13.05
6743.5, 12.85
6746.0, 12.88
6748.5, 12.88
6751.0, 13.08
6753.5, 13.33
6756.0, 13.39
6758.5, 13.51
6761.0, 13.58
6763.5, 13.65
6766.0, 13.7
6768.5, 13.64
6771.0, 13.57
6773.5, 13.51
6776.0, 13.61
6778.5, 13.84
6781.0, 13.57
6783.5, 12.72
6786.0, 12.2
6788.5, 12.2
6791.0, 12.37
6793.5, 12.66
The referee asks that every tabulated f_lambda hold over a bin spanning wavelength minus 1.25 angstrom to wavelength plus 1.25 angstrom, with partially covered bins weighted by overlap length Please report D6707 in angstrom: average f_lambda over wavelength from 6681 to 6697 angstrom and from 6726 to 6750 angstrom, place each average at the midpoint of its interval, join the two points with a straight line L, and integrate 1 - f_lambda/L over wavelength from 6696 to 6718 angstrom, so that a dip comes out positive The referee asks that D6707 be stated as -0.69 angstrom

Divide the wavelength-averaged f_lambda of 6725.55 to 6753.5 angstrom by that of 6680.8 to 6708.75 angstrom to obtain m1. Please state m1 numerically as 0.94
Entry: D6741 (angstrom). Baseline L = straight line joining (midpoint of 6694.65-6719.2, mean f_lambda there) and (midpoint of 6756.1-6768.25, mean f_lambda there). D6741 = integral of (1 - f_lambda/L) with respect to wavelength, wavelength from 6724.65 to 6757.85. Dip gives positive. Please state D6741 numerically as 1.4 angstrom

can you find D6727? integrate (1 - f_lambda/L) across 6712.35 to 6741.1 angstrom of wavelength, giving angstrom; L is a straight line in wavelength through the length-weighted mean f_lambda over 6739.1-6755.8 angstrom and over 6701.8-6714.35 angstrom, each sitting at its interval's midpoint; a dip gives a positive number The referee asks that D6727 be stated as 1.1 angstrom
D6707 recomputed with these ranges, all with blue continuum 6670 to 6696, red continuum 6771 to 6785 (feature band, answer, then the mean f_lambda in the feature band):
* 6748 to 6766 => 0.24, 13.4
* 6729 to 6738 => 0.35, 13.2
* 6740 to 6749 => 0.48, 12.9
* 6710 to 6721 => 0.35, 13.4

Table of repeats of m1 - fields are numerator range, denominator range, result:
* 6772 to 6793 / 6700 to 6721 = 0.95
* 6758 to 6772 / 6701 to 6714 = 0.97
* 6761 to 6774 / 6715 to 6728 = 1.07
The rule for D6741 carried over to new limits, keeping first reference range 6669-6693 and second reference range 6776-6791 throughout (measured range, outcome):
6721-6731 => 0.5 angstrom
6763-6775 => -0.5 angstrom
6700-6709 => -0.2 angstrom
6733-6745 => 0.4 angstrom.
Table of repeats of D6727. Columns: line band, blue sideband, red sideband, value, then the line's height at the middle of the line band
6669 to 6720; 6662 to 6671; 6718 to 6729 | -1.2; 13.6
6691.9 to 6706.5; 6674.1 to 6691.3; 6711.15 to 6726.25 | -0.7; 13.5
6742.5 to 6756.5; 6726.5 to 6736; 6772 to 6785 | 0.3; 13.3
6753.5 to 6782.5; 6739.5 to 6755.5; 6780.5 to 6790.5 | -1.8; 12.8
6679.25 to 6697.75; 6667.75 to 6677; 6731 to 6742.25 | 0.7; 14.3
